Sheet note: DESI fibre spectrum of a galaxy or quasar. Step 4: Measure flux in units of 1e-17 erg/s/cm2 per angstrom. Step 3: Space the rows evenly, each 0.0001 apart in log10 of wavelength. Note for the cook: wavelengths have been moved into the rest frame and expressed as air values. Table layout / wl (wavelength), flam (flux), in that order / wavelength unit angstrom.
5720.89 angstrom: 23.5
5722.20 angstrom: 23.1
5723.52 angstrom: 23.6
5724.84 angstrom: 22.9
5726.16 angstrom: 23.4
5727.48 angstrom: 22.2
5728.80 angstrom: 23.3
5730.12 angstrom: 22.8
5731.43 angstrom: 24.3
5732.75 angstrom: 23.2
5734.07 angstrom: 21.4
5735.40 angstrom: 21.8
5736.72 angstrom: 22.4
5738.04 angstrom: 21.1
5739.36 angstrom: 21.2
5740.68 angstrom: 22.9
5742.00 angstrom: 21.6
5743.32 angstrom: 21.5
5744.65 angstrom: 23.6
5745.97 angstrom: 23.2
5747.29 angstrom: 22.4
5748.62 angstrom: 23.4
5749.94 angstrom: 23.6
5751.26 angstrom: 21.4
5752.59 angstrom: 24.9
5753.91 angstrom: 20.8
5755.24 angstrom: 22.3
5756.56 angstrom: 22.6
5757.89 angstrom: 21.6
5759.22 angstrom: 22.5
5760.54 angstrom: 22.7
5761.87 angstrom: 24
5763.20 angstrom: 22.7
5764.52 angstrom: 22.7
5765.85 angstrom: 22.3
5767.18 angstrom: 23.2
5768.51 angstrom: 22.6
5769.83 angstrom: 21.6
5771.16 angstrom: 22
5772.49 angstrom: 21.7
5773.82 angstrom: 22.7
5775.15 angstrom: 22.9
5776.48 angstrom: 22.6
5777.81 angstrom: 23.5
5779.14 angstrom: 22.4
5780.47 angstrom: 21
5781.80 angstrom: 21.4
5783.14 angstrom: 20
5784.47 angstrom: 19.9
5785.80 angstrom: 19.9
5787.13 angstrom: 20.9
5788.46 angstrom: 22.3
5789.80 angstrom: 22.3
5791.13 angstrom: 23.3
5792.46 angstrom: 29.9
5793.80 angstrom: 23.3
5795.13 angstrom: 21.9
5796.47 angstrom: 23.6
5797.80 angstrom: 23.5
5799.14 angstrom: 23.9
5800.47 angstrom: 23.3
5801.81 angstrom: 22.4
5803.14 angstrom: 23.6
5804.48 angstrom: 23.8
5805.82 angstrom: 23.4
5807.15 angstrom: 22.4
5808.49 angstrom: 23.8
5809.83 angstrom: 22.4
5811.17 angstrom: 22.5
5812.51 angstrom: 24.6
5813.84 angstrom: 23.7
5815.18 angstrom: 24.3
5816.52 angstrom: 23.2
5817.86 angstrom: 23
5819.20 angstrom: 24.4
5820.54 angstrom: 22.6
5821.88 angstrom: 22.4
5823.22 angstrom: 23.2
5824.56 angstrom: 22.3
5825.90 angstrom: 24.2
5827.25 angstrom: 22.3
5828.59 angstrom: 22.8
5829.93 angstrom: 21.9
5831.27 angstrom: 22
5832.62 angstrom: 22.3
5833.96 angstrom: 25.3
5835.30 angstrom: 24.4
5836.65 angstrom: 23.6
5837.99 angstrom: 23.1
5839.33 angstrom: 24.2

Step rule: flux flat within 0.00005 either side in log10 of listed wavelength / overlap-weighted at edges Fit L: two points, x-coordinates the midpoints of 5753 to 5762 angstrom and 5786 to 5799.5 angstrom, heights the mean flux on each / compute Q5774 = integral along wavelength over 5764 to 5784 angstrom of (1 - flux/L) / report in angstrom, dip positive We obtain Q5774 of 0.58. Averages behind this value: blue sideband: 22.3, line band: 22.1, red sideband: 23.4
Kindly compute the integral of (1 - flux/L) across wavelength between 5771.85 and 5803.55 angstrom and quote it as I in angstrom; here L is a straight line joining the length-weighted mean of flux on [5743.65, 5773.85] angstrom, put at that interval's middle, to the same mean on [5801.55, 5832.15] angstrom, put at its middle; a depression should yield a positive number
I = 0.4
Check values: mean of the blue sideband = 22.6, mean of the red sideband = 23.1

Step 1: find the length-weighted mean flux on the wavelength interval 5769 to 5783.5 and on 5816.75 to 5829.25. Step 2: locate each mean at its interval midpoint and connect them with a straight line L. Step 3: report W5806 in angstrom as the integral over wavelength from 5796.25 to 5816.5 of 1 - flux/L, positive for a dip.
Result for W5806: -0.7 angstrom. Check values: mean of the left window 22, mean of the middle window 23.4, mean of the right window 23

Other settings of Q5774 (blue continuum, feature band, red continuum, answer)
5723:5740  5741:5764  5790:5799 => 0.4 angstrom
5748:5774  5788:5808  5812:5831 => -0.5 angstrom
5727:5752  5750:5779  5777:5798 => -0.1 angstrom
